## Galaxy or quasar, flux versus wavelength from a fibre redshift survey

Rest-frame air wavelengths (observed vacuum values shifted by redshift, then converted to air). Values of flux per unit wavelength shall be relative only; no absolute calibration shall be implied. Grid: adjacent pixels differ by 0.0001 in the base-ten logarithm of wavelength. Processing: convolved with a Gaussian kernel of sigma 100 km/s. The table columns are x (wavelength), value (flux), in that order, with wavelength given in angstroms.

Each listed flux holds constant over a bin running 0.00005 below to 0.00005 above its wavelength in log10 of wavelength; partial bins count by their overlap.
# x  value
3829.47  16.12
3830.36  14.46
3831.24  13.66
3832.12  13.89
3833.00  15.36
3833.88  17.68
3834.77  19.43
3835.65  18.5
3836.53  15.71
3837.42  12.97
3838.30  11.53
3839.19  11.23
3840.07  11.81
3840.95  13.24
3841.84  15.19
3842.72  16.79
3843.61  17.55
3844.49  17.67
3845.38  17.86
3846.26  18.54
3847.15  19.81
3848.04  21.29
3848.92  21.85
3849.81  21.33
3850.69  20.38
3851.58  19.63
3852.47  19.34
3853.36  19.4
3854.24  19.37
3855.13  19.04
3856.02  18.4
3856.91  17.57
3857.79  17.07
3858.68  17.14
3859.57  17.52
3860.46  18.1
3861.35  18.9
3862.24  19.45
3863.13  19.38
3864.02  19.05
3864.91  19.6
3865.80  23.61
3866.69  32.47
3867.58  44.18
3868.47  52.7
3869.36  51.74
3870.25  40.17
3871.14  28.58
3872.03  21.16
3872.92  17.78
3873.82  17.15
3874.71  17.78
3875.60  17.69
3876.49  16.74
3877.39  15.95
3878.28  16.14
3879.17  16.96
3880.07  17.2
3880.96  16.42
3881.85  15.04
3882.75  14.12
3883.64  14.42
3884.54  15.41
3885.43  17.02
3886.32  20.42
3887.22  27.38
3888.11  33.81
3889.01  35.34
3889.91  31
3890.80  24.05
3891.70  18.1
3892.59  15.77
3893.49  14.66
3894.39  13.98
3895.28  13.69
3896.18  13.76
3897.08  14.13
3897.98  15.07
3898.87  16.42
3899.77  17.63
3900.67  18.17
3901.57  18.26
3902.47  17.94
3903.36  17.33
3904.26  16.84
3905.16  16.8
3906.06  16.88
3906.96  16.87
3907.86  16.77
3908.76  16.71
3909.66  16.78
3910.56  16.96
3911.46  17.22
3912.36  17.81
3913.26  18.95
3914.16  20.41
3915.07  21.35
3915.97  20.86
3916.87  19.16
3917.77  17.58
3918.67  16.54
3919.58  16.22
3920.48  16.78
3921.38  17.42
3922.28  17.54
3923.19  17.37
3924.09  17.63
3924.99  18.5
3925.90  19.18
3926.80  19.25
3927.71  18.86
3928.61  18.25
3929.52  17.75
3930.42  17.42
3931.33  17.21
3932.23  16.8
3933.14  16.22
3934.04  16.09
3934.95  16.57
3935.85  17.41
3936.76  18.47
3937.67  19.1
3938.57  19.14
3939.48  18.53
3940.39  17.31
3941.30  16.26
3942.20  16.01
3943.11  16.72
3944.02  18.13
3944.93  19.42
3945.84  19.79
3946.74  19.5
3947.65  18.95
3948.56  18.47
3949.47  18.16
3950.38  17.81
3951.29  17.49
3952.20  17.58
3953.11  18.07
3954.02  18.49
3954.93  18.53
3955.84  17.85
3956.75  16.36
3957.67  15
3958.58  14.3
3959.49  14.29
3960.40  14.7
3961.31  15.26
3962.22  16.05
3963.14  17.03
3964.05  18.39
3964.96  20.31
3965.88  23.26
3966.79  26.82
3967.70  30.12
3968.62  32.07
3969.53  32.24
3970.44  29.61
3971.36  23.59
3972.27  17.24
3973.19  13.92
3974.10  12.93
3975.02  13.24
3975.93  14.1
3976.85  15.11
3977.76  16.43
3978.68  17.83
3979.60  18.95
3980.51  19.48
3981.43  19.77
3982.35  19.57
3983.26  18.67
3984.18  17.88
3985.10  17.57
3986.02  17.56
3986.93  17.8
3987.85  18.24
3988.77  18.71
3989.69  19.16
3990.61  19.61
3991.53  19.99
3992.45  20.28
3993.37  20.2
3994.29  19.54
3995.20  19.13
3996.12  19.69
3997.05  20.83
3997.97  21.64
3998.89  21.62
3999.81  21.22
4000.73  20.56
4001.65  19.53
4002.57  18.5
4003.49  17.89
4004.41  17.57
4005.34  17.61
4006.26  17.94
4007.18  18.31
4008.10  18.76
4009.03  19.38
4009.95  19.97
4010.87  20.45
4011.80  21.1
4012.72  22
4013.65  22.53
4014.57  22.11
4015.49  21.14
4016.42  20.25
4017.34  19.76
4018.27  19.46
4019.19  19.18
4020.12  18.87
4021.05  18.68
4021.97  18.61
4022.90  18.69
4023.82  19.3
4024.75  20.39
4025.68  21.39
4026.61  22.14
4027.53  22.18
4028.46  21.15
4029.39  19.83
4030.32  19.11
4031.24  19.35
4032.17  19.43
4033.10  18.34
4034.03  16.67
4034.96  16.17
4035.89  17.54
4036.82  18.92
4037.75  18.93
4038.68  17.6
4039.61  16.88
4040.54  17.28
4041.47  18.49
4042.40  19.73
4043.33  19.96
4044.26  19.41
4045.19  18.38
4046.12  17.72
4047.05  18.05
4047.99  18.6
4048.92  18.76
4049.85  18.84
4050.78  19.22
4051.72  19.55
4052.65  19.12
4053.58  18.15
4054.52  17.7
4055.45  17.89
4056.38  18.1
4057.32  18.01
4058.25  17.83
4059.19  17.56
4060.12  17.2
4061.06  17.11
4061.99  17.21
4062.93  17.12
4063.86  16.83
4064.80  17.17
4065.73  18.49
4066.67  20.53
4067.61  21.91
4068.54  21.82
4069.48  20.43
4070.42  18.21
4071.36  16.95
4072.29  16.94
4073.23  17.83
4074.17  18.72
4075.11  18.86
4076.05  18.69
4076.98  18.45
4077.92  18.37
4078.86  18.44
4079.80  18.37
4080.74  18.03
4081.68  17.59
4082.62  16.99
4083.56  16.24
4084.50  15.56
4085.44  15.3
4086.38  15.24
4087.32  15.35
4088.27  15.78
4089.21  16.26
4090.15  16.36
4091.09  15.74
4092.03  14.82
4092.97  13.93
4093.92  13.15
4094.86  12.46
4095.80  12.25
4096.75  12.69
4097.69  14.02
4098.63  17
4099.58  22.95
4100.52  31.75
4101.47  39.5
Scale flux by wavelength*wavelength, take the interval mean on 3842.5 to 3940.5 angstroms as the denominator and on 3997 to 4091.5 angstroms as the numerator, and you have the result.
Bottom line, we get 1.03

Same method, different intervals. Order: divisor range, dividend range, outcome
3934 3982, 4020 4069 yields 1.05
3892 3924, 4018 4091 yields 1.16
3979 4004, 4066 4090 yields 0.96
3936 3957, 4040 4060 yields 1.07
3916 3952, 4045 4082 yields 1.10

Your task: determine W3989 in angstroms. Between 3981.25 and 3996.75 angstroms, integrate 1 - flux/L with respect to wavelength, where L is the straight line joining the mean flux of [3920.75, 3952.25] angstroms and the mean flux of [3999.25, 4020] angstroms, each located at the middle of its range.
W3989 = 0.2 angstroms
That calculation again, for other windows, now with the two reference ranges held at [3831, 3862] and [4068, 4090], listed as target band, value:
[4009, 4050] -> -4.4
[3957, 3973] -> -3.3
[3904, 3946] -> -0.9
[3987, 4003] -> -2.2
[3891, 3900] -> 1.0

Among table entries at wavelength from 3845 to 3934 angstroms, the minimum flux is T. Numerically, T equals 13.69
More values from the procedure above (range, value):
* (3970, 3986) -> 12.93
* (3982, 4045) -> 16.17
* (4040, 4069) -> 16.83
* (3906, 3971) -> 14.29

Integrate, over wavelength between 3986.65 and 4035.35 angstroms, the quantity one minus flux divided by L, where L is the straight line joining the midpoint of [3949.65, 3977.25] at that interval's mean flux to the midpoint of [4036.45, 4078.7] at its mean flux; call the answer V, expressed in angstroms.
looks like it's -2.4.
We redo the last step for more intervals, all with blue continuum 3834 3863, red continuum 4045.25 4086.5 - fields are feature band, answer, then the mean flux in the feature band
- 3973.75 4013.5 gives -1.88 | 18.8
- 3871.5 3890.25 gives -2.15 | 19.7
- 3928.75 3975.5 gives -2.10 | 18.7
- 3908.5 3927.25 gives -0.35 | 18.1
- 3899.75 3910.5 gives 0.32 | 17.2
